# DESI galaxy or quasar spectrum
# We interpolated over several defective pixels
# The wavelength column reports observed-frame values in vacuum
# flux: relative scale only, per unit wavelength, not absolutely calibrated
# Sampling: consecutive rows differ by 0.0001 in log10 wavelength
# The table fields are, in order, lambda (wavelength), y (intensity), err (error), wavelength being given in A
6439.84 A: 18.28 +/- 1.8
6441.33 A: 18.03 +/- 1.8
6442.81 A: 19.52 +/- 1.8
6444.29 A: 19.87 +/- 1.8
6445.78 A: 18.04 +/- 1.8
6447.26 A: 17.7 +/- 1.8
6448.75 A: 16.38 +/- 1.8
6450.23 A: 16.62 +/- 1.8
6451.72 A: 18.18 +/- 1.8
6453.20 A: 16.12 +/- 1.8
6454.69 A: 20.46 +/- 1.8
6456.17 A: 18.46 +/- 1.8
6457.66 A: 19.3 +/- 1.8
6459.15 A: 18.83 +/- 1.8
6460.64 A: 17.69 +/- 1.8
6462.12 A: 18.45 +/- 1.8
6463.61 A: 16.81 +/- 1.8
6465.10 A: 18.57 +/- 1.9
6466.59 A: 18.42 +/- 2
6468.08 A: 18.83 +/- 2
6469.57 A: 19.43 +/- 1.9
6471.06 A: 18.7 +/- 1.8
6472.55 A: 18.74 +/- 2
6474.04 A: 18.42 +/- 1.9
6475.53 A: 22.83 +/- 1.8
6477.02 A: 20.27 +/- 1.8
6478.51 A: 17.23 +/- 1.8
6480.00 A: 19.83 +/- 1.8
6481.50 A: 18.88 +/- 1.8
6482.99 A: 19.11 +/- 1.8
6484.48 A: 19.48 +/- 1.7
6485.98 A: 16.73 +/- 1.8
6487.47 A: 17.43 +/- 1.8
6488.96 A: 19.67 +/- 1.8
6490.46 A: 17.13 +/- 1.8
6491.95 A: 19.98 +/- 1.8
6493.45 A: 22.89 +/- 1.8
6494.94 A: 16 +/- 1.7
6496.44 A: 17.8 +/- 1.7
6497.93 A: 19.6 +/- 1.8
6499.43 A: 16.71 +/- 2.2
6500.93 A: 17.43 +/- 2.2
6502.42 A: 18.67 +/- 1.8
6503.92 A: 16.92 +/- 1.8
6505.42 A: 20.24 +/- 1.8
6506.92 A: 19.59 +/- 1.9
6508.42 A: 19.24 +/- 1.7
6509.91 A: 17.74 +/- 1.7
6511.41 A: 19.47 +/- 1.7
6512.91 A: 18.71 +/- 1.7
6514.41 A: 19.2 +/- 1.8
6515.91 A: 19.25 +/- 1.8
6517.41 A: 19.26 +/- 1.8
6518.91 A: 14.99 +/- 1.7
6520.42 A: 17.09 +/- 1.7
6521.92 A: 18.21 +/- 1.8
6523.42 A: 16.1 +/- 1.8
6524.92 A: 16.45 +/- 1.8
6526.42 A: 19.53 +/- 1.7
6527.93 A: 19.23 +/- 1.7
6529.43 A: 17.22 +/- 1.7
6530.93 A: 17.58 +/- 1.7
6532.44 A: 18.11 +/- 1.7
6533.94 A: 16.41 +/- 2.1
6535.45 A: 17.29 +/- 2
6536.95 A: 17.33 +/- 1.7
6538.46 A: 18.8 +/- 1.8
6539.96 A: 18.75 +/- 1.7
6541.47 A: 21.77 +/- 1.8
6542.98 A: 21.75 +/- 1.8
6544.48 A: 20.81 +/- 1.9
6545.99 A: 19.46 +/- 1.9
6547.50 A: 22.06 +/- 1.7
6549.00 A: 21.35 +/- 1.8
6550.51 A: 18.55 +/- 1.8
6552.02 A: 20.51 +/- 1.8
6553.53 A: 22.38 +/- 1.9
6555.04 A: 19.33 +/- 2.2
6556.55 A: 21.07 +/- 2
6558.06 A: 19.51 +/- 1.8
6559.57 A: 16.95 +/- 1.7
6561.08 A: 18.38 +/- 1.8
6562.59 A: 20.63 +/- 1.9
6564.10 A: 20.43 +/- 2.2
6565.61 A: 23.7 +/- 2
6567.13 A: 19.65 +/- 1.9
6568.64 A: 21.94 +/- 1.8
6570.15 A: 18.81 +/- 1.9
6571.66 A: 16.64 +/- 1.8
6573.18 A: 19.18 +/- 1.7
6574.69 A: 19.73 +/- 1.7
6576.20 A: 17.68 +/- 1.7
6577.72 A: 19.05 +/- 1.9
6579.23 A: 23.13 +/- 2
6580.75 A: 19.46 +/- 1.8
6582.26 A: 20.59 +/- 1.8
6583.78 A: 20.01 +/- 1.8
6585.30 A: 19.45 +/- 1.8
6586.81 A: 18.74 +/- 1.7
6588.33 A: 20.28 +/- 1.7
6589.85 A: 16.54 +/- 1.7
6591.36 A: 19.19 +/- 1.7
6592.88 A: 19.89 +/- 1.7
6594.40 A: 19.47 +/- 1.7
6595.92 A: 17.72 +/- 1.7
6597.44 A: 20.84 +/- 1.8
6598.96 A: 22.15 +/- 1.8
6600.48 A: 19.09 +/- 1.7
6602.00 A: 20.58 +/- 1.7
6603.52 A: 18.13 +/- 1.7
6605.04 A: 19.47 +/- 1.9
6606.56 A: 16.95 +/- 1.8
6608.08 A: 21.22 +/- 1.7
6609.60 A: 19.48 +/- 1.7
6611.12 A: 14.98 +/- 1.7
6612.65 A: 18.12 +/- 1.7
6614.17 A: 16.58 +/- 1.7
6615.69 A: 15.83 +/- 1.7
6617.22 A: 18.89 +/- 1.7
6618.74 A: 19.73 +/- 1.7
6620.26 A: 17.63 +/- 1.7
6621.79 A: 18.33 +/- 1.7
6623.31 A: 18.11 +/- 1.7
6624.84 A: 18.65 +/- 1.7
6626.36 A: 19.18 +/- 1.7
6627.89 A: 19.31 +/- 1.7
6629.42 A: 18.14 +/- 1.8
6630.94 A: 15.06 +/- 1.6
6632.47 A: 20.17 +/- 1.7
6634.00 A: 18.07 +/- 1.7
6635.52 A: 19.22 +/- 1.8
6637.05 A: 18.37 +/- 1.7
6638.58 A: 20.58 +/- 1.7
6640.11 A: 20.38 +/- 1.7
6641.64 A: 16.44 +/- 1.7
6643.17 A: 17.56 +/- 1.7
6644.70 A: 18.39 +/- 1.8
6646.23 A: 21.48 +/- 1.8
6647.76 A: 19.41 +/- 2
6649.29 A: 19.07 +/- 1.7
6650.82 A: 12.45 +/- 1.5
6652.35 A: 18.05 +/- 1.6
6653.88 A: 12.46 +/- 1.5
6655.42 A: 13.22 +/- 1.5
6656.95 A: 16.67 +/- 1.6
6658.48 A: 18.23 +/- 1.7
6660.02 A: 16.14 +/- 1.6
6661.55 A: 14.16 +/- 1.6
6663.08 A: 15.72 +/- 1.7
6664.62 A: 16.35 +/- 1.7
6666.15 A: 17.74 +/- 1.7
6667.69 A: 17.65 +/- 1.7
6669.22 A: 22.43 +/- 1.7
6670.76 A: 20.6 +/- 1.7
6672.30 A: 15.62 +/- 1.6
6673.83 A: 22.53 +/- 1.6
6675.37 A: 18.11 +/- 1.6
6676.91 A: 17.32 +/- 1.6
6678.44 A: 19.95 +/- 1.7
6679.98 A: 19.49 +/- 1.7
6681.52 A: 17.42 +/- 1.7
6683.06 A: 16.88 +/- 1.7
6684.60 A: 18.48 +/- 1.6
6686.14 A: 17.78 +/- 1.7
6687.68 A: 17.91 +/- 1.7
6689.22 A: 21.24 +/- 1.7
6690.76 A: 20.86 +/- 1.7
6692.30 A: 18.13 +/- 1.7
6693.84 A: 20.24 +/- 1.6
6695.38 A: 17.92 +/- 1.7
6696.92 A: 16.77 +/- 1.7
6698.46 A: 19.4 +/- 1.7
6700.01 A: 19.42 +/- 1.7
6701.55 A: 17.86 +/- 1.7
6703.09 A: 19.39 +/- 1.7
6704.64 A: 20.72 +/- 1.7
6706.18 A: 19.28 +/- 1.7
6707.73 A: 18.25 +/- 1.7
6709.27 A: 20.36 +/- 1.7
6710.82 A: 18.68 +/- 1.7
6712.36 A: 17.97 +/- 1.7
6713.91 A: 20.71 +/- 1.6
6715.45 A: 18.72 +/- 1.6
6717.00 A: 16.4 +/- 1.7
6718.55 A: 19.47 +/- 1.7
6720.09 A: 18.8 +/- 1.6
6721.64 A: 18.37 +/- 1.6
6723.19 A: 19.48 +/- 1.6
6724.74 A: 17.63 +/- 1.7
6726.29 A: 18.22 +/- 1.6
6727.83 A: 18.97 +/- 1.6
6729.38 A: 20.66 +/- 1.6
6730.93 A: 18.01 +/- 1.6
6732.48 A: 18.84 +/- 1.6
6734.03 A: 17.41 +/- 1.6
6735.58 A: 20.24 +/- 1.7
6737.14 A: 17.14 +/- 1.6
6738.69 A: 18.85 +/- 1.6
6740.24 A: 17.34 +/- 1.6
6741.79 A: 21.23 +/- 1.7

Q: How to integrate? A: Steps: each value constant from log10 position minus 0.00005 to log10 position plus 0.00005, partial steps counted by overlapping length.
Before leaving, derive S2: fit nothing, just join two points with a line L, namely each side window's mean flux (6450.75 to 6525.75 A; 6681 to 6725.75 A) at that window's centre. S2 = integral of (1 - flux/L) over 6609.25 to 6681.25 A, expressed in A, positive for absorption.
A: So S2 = 3.1 A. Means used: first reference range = 18.5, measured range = 17.9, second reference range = 18.8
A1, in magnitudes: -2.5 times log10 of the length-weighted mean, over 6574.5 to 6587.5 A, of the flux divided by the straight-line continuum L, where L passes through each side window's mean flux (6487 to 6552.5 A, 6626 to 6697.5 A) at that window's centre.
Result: -0.08 mag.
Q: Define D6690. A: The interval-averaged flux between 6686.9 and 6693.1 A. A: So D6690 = 19.5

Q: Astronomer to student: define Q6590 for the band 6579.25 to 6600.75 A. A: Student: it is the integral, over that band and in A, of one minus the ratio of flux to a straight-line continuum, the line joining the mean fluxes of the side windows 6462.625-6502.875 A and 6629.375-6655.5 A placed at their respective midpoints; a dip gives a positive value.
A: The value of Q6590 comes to -1.9 A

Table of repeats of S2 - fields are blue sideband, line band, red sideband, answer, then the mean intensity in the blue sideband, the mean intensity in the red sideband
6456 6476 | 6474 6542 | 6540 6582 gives 3.1 A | 18.8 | 20.1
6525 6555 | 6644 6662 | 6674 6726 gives 2.2 A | 19.3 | 18.8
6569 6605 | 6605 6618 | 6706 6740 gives 1.0 A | 19.4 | 18.7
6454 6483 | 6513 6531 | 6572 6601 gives 1.3 A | 19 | 19.5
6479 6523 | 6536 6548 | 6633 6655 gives -1.1 A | 18.5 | 17.9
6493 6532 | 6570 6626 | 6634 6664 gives -4.1 A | 18.2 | 17.3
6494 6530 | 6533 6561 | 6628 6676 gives -2.4 A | 18.1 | 17.8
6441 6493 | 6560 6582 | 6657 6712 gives -1.5 A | 18.6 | 18.5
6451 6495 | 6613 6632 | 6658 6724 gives 0.7 A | 18.8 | 18.6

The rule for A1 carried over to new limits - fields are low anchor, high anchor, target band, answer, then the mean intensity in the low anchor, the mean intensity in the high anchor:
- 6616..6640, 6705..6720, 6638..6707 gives 0.04 mag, 18.6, 18.9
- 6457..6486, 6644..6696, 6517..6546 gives 0.02 mag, 18.9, 17.9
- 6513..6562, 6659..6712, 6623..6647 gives 0.00 mag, 18.9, 18.5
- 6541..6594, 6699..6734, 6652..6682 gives 0.10 mag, 19.9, 18.9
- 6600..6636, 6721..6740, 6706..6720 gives -0.02 mag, 18.4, 18.6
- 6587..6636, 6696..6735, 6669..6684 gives -0.01 mag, 18.7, 18.8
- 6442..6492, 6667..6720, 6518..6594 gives -0.03 mag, 18.6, 18.9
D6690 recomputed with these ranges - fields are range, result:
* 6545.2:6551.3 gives 20.4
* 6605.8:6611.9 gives 18.2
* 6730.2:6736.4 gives 18.6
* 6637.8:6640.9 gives 20.4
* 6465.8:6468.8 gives 18.6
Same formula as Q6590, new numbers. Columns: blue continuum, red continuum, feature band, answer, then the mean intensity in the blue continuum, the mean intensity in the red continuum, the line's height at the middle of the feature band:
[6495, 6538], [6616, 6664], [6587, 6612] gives -1.8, 18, 17.7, 17.8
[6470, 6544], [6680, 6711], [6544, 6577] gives -2.3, 18.6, 18.9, 18.7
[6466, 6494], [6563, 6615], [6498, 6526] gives 1.6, 19.1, 19.4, 19.2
